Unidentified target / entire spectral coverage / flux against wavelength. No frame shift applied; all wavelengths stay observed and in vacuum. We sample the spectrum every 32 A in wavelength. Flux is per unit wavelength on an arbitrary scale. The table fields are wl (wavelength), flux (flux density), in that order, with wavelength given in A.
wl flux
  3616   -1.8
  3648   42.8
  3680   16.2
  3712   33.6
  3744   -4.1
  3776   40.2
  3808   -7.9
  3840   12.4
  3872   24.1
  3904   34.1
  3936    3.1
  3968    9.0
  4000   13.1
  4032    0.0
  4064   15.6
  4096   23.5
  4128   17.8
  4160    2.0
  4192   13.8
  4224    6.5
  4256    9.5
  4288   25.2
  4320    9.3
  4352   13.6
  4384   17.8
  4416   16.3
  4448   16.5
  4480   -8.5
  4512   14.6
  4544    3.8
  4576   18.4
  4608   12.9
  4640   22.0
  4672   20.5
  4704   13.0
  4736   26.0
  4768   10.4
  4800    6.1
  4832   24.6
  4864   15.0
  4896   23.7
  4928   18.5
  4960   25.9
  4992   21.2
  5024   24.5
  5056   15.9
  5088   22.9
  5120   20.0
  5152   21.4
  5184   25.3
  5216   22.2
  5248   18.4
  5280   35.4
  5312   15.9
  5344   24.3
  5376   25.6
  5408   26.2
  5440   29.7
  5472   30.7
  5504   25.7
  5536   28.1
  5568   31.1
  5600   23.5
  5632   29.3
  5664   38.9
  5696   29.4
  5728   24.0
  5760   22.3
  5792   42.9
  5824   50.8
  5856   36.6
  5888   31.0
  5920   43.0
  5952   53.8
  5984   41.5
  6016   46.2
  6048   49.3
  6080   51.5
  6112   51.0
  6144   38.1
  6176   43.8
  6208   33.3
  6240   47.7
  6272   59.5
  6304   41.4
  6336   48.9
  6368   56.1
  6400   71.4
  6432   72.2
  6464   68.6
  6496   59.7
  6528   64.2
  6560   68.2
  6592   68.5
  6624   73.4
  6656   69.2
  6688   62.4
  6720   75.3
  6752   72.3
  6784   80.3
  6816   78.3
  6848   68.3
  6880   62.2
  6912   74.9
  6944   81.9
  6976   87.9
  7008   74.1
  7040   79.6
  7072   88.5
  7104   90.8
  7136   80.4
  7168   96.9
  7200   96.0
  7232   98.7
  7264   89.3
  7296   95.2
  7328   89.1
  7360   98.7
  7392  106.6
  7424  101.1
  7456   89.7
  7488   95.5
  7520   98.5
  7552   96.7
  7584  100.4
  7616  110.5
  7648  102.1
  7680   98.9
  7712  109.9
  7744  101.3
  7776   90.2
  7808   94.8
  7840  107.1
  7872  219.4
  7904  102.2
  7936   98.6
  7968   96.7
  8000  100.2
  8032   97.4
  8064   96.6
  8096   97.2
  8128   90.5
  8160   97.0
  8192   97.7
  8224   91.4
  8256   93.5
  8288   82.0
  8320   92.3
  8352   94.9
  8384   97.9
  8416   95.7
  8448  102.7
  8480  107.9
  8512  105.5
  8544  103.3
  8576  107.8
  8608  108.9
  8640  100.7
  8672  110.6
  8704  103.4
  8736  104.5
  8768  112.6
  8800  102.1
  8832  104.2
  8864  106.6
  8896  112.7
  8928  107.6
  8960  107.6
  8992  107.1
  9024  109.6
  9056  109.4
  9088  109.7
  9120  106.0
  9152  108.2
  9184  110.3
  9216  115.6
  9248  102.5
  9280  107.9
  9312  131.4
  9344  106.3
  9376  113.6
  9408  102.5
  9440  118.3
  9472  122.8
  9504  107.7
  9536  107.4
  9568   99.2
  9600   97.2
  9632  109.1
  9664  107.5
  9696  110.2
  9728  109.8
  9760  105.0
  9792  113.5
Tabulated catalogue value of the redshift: 0.600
